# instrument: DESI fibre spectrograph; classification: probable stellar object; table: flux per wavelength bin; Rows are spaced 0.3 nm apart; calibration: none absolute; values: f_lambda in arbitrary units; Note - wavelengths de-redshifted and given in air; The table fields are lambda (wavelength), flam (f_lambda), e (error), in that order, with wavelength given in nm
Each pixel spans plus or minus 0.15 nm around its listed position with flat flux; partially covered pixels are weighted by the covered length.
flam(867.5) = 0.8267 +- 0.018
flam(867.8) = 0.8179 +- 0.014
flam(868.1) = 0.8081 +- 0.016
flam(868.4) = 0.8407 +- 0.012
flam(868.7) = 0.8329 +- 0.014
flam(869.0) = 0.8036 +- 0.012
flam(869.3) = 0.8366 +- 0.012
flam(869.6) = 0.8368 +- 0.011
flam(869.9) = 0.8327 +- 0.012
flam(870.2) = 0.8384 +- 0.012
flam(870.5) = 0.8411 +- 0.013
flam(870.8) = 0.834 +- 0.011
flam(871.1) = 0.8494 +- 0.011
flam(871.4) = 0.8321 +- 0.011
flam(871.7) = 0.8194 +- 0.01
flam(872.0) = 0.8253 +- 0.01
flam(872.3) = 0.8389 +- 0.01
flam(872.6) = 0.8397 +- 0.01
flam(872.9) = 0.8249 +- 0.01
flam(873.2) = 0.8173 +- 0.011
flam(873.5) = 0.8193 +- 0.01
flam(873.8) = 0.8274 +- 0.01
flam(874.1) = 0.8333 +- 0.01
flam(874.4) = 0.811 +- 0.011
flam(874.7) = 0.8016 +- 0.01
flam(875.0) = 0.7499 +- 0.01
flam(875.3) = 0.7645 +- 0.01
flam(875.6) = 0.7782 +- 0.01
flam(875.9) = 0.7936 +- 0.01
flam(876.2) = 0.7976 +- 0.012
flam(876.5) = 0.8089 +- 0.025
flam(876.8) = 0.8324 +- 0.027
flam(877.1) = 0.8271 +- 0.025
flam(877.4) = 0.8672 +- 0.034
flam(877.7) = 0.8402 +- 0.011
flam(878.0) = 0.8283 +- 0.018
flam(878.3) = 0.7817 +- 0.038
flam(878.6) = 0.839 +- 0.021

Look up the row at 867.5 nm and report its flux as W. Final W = 0.8267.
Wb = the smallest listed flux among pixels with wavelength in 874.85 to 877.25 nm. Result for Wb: 0.7499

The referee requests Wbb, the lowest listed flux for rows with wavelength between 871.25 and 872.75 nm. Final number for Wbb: 0.8194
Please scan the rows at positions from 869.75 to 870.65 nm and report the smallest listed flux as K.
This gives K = 0.8327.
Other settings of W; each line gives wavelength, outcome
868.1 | 0.8081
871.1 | 0.8494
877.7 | 0.8402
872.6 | 0.8397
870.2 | 0.8384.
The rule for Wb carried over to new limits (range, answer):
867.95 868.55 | 0.8081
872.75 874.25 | 0.8173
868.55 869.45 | 0.8036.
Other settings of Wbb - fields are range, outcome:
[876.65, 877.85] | 0.8271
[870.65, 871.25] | 0.834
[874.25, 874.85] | 0.8016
